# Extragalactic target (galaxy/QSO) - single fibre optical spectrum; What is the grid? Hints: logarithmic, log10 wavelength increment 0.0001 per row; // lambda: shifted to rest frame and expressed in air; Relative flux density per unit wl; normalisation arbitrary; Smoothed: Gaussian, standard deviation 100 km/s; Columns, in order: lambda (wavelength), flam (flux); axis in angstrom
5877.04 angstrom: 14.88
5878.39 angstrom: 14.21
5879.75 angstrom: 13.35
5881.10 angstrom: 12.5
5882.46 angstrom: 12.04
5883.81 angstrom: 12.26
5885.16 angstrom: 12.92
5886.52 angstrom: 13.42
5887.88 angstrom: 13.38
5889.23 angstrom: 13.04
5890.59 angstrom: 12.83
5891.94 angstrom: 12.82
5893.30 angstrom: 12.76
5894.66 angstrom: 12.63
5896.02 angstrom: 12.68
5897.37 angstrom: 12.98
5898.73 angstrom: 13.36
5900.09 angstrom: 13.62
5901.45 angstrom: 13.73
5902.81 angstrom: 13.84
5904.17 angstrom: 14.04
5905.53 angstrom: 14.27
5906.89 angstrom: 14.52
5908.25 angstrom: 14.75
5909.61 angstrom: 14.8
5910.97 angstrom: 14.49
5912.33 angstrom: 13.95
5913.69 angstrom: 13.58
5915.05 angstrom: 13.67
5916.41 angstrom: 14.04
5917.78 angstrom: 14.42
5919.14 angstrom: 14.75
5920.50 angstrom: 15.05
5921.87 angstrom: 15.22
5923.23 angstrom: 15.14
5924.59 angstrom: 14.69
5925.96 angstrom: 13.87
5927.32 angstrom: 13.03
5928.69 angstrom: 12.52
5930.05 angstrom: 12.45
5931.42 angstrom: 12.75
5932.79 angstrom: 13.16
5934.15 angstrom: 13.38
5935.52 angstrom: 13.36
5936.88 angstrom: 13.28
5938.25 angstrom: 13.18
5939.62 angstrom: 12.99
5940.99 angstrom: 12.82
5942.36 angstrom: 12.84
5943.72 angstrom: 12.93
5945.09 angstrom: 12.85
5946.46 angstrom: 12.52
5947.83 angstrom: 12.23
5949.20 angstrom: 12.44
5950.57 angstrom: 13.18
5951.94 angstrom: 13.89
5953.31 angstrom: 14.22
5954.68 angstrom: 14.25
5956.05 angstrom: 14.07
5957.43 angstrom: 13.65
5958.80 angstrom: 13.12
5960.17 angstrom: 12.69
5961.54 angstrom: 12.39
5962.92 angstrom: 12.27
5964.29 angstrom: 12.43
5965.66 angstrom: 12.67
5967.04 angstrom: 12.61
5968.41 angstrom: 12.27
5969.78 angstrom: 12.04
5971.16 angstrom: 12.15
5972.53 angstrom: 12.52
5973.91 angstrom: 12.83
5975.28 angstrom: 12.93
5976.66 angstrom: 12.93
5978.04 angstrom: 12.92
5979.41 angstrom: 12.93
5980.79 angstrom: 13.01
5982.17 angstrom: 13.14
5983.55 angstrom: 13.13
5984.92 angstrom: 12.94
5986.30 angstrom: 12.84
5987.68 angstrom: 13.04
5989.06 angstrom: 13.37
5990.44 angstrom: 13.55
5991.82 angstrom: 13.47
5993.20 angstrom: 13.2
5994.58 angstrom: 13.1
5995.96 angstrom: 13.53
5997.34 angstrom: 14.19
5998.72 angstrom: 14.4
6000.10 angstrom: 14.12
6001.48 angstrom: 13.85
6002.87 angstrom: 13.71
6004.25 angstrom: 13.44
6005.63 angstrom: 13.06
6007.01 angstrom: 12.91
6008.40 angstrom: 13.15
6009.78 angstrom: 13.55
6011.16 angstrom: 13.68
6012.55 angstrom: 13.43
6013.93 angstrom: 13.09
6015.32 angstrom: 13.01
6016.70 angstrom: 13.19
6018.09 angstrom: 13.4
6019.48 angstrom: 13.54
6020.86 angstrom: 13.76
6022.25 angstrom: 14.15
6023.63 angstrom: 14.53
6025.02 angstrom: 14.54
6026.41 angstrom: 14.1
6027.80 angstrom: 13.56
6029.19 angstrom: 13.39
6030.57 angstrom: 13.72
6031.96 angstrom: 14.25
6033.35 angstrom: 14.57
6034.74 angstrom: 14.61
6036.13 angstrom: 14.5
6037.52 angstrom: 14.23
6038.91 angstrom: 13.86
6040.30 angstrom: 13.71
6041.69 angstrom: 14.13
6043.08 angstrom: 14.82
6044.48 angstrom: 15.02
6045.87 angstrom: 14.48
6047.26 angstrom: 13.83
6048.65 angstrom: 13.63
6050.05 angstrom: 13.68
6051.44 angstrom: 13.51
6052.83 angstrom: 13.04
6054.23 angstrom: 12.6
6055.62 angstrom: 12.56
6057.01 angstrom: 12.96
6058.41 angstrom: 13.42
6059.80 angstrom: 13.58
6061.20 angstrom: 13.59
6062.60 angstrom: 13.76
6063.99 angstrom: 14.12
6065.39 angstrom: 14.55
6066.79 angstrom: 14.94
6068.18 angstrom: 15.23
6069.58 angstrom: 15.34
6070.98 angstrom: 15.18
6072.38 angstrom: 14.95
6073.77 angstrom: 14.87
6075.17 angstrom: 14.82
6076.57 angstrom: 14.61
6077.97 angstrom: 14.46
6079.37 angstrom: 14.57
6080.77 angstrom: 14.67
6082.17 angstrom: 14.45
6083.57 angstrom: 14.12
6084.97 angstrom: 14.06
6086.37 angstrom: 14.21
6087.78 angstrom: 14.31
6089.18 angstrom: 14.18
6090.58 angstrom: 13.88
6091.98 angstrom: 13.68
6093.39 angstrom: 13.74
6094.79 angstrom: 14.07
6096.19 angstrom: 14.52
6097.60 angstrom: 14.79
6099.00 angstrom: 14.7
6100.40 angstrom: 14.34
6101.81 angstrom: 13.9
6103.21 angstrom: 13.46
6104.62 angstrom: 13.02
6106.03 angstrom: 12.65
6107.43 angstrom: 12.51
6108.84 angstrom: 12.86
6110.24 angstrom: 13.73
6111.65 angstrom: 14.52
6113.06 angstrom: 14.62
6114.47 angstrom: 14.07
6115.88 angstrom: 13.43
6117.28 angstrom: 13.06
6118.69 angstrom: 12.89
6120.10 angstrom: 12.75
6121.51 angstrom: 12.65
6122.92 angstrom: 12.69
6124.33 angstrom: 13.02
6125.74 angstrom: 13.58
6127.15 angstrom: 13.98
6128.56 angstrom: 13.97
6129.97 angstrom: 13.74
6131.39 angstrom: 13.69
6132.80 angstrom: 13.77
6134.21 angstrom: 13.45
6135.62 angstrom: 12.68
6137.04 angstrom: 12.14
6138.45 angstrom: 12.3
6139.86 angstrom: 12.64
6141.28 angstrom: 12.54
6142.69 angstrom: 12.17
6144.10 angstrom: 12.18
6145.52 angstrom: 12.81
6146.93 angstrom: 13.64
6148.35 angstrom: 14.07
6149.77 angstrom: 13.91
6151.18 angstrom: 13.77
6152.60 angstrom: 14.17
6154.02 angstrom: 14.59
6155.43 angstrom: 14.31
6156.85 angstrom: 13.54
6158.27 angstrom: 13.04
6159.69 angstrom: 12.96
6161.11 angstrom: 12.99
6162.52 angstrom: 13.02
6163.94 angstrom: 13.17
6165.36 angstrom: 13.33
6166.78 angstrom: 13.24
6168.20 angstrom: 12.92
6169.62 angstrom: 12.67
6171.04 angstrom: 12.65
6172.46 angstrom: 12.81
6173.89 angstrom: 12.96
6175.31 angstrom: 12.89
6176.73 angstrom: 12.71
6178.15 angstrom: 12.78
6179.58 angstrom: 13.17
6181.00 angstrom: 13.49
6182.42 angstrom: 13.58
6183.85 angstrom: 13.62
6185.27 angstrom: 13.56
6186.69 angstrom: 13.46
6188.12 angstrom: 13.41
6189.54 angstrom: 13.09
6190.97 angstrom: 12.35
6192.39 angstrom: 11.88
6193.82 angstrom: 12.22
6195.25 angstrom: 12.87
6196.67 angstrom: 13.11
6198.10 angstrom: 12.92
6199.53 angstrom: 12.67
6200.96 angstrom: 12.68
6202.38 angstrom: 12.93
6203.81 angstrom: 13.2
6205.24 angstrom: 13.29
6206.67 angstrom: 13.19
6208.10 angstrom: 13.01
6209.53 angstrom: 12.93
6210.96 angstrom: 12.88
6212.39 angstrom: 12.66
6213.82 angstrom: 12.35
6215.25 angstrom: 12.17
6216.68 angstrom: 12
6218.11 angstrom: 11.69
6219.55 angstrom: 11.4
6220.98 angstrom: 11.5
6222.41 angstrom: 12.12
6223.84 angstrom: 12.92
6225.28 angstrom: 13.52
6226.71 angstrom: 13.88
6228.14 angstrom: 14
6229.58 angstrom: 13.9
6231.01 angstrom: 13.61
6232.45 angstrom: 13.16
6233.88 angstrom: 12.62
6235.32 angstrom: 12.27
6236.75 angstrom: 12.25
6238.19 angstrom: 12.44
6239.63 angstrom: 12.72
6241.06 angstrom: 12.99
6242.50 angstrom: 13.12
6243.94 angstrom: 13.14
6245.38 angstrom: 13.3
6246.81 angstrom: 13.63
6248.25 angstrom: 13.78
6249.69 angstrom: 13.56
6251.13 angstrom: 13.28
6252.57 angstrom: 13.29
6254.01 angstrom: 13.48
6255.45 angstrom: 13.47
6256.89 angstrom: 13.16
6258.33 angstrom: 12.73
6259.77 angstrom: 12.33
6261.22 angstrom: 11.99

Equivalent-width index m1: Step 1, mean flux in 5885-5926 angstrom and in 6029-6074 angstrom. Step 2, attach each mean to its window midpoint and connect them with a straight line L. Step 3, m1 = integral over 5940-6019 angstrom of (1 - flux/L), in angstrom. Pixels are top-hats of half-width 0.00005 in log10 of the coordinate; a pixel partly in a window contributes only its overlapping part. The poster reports 4.8 angstrom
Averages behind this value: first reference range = 13.9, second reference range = 14.1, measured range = 13.1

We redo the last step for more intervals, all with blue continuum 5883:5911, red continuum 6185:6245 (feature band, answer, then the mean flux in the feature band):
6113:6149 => -0.5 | 13.1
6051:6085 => -2.8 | 14.2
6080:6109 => -1.9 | 13.9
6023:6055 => -2.0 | 14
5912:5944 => -0.6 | 13.6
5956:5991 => 1.2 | 12.8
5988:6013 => -0.5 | 13.5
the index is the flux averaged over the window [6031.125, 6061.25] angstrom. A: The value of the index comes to 13.8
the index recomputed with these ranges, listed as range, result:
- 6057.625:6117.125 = 14.1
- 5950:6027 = 13.3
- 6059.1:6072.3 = 14.5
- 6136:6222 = 12.9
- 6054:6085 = 14.3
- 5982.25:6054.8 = 13.7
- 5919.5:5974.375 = 13.2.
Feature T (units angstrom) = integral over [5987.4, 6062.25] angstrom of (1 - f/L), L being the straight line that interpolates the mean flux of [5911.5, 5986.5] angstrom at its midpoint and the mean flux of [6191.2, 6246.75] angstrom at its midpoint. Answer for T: -3.4 angstrom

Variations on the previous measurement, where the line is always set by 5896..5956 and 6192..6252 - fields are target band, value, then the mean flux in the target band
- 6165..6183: -0.03 angstrom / 13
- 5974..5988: 0.55 angstrom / 13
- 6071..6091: -1.87 angstrom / 14.5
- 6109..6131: -0.62 angstrom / 13.5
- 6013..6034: -0.62 angstrom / 13.8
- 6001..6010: 0.05 angstrom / 13.4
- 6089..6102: -0.98 angstrom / 14.2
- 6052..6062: 0.13 angstrom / 13.1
